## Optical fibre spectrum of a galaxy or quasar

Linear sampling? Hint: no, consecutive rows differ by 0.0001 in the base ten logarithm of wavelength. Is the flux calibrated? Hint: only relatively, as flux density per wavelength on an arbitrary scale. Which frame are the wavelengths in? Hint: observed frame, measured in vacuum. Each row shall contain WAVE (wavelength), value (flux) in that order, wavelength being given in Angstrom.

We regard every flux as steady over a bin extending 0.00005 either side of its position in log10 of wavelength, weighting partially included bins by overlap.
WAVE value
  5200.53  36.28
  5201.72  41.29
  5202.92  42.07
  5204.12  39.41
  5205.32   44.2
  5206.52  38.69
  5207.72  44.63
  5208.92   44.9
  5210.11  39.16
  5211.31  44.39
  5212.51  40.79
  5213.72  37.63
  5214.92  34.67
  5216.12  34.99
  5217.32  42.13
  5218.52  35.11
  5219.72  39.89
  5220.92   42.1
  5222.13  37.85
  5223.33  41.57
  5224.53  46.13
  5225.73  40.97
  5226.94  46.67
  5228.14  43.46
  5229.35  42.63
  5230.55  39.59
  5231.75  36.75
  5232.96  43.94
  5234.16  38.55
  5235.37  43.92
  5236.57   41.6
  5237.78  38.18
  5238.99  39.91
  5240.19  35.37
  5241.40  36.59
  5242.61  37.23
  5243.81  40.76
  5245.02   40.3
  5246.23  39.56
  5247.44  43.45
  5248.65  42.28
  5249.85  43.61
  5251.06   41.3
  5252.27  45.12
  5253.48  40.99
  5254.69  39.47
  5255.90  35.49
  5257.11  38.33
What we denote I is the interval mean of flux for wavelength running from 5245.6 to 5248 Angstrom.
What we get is 41.4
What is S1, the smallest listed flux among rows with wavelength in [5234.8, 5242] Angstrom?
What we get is 35.37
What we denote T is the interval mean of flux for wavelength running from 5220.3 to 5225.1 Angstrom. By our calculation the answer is 41.9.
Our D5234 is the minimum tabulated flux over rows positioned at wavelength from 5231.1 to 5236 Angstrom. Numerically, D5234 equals 36.75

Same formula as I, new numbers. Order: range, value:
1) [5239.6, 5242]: 35.9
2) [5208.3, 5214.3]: 41.4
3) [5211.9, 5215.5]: 37.6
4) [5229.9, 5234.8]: 39.8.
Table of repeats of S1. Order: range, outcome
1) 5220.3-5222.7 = 37.85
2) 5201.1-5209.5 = 38.69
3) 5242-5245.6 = 37.23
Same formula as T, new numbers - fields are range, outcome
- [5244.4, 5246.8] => 39.9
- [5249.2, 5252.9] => 43.4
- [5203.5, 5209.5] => 42.3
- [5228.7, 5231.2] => 41.1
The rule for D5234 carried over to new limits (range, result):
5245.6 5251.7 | 39.56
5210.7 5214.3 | 37.63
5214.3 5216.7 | 34.67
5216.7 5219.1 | 35.11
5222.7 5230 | 40.97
